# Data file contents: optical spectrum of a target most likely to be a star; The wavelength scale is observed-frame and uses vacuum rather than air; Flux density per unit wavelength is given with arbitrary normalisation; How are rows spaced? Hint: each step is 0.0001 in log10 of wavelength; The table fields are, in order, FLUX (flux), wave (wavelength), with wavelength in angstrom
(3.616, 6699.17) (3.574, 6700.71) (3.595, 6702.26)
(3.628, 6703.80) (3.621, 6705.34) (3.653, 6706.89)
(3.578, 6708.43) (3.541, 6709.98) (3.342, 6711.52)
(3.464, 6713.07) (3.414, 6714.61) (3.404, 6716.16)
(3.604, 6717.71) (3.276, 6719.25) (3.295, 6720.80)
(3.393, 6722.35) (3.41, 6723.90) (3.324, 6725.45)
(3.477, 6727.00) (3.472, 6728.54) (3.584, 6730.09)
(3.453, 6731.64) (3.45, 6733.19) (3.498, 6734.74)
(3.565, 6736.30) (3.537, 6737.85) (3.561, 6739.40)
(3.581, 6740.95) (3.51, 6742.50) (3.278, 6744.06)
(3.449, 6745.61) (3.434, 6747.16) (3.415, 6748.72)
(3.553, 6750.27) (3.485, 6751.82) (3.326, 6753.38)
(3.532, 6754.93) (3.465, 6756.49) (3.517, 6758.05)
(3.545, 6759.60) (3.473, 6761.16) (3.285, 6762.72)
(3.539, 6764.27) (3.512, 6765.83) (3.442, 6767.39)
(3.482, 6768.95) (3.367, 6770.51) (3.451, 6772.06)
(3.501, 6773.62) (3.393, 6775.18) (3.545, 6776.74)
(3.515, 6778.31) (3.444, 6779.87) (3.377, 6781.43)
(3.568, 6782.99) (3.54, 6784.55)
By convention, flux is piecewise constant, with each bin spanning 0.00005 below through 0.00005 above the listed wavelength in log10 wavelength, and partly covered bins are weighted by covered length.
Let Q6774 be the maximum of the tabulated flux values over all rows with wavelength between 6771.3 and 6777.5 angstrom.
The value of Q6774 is 3.545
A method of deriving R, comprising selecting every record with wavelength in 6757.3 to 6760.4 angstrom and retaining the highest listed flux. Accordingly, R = 3.545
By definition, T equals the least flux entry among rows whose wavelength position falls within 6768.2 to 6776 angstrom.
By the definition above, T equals 3.367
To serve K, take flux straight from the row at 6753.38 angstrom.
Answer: 3.326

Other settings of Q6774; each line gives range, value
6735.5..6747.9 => 3.581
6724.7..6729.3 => 3.477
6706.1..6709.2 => 3.653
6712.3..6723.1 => 3.604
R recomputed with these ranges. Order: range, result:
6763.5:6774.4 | 3.539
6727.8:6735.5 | 3.584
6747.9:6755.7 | 3.553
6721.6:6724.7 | 3.41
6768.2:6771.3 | 3.482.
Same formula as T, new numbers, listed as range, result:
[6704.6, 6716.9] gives 3.342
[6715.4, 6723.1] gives 3.276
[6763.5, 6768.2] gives 3.442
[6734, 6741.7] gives 3.498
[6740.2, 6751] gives 3.278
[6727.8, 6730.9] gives 3.472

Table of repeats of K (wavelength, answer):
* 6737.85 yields 3.537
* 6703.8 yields 3.628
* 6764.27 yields 3.539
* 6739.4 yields 3.561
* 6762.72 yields 3.285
